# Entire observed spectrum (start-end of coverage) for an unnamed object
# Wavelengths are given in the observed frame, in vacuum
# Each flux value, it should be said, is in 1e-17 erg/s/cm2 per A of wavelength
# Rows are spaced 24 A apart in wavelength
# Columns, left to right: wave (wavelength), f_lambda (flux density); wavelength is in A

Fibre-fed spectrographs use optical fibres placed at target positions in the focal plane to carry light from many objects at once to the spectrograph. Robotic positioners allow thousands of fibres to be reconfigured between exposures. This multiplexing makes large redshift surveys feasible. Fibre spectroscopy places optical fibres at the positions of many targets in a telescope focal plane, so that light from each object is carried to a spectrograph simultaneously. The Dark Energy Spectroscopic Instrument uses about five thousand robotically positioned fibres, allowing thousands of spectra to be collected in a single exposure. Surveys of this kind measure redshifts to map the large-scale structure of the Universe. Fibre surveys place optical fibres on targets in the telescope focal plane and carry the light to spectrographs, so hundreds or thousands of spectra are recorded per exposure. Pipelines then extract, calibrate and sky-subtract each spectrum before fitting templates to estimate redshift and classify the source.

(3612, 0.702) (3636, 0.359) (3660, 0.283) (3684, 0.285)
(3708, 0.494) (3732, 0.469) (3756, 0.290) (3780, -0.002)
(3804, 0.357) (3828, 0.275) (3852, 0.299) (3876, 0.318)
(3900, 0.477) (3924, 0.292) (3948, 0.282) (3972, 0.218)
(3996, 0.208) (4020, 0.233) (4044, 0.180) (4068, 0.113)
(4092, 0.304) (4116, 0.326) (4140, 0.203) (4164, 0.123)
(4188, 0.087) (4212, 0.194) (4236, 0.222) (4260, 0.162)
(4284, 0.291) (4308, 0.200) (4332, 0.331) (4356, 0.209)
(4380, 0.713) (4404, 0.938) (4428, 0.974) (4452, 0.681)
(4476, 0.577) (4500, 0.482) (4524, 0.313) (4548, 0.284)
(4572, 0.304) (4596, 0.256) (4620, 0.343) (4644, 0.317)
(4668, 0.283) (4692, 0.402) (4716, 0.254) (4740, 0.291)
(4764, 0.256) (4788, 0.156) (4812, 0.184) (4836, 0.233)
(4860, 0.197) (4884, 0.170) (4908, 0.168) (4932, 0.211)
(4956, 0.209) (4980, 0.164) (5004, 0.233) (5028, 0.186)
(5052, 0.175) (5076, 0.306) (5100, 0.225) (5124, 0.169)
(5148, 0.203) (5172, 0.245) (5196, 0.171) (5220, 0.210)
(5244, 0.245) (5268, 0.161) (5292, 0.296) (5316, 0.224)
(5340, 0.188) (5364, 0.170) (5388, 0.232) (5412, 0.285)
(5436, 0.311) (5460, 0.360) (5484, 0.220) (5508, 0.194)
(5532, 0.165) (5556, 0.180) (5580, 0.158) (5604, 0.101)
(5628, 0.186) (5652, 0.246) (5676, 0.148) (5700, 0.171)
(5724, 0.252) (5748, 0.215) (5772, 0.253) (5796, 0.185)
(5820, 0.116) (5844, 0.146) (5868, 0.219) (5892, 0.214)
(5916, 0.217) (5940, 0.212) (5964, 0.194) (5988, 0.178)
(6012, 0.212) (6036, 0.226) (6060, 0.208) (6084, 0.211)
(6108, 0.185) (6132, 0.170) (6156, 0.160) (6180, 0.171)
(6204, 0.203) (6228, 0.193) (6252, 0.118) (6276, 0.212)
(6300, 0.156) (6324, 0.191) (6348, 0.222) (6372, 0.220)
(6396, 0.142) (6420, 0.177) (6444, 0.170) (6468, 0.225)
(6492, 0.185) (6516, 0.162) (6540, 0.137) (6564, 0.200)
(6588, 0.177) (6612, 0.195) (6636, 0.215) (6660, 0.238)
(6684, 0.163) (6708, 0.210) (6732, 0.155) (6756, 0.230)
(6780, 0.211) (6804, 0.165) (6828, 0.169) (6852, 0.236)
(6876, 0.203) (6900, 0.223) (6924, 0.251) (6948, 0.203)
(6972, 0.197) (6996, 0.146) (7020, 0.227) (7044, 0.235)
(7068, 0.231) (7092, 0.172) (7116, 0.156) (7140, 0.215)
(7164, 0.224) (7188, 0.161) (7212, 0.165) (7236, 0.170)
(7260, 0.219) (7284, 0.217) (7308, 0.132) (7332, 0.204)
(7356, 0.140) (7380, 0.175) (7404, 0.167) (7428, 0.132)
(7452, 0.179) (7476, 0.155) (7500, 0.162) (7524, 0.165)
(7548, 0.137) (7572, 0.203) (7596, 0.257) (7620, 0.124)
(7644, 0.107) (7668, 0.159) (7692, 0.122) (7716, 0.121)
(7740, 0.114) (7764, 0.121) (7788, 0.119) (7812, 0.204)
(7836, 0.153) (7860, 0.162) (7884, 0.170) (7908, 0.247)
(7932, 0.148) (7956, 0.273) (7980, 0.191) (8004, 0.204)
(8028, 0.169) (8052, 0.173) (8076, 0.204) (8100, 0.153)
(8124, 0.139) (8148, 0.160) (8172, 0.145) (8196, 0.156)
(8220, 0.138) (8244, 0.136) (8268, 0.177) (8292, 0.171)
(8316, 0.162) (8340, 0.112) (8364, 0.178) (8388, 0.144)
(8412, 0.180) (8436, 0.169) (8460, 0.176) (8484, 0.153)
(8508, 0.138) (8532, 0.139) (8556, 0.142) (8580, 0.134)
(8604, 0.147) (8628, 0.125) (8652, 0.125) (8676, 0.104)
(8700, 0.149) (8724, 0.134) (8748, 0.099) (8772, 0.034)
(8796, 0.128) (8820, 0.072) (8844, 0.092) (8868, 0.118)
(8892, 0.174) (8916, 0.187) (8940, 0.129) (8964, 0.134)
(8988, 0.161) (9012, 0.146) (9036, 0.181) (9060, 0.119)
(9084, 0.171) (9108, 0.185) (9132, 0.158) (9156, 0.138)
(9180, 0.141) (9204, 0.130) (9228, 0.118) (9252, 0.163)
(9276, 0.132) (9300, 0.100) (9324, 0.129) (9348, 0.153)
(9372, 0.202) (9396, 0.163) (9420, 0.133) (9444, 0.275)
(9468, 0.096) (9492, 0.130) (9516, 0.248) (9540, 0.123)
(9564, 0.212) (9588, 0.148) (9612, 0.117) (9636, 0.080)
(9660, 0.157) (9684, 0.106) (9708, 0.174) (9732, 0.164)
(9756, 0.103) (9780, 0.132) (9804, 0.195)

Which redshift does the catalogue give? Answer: 1.86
